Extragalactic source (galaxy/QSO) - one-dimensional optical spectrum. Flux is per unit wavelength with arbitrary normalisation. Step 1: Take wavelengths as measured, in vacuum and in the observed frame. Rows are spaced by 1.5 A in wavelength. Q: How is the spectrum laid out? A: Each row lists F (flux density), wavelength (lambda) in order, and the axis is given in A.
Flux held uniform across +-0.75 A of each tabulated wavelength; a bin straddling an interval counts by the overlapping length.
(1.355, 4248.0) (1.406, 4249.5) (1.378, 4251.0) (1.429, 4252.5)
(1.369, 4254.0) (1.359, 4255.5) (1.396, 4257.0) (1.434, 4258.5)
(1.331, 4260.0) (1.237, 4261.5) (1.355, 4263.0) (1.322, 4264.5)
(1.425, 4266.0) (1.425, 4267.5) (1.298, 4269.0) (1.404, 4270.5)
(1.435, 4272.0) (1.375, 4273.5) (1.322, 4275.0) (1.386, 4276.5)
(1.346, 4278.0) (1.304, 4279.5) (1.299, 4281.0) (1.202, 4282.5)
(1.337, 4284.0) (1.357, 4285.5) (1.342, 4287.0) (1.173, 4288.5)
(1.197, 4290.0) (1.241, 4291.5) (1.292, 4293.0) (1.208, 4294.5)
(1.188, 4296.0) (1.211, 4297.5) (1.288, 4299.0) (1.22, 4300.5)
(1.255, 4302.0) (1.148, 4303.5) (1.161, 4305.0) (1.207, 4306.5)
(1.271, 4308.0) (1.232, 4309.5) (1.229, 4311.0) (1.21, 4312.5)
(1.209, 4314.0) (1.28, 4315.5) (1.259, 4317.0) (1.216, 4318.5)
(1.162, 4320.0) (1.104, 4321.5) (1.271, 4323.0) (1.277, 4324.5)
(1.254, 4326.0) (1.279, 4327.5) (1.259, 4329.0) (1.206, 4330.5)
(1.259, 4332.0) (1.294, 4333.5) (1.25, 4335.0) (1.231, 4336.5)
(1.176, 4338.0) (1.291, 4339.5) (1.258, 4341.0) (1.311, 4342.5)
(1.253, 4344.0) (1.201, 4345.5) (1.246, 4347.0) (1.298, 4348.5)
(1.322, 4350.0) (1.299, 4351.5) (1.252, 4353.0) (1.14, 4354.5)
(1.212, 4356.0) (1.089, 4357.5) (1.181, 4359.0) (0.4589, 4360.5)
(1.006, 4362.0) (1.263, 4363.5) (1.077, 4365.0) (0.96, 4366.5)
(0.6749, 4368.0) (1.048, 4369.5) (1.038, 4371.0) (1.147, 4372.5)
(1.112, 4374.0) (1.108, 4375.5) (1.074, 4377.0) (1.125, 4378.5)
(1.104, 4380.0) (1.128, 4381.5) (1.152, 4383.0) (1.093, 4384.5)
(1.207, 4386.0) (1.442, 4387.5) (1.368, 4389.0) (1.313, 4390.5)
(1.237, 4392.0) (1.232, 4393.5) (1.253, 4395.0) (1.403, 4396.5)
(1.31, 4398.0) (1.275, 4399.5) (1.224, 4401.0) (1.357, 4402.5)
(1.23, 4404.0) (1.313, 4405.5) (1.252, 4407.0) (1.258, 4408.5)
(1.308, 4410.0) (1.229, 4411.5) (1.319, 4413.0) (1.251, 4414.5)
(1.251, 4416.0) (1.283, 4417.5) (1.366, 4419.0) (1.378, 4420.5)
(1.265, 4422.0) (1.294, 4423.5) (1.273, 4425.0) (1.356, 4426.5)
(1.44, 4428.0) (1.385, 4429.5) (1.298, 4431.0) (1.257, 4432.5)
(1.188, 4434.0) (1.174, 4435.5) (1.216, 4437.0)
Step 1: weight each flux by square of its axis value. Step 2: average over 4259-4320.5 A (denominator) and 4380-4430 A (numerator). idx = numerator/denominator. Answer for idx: 1.1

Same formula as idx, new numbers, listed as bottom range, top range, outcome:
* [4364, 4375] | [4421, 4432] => 1.34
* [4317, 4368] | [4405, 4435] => 1.13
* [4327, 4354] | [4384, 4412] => 1.04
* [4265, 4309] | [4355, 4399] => 0.92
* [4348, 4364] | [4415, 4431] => 1.21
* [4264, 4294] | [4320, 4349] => 0.97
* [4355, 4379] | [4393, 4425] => 1.27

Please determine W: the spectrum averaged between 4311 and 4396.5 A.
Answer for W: 1.18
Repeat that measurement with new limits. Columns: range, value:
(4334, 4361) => 1.2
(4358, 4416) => 1.17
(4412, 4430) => 1.32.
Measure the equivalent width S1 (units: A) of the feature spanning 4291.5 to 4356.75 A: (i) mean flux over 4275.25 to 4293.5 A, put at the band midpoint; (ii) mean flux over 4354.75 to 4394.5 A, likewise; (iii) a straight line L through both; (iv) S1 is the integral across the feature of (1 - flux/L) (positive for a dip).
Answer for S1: -1.5 A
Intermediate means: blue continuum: 1.29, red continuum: 1.11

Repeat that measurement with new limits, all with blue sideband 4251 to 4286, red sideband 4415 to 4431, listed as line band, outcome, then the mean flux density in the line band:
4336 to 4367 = 3.9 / 1.17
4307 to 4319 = 1.0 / 1.24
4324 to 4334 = 0.6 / 1.26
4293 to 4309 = 1.5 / 1.22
